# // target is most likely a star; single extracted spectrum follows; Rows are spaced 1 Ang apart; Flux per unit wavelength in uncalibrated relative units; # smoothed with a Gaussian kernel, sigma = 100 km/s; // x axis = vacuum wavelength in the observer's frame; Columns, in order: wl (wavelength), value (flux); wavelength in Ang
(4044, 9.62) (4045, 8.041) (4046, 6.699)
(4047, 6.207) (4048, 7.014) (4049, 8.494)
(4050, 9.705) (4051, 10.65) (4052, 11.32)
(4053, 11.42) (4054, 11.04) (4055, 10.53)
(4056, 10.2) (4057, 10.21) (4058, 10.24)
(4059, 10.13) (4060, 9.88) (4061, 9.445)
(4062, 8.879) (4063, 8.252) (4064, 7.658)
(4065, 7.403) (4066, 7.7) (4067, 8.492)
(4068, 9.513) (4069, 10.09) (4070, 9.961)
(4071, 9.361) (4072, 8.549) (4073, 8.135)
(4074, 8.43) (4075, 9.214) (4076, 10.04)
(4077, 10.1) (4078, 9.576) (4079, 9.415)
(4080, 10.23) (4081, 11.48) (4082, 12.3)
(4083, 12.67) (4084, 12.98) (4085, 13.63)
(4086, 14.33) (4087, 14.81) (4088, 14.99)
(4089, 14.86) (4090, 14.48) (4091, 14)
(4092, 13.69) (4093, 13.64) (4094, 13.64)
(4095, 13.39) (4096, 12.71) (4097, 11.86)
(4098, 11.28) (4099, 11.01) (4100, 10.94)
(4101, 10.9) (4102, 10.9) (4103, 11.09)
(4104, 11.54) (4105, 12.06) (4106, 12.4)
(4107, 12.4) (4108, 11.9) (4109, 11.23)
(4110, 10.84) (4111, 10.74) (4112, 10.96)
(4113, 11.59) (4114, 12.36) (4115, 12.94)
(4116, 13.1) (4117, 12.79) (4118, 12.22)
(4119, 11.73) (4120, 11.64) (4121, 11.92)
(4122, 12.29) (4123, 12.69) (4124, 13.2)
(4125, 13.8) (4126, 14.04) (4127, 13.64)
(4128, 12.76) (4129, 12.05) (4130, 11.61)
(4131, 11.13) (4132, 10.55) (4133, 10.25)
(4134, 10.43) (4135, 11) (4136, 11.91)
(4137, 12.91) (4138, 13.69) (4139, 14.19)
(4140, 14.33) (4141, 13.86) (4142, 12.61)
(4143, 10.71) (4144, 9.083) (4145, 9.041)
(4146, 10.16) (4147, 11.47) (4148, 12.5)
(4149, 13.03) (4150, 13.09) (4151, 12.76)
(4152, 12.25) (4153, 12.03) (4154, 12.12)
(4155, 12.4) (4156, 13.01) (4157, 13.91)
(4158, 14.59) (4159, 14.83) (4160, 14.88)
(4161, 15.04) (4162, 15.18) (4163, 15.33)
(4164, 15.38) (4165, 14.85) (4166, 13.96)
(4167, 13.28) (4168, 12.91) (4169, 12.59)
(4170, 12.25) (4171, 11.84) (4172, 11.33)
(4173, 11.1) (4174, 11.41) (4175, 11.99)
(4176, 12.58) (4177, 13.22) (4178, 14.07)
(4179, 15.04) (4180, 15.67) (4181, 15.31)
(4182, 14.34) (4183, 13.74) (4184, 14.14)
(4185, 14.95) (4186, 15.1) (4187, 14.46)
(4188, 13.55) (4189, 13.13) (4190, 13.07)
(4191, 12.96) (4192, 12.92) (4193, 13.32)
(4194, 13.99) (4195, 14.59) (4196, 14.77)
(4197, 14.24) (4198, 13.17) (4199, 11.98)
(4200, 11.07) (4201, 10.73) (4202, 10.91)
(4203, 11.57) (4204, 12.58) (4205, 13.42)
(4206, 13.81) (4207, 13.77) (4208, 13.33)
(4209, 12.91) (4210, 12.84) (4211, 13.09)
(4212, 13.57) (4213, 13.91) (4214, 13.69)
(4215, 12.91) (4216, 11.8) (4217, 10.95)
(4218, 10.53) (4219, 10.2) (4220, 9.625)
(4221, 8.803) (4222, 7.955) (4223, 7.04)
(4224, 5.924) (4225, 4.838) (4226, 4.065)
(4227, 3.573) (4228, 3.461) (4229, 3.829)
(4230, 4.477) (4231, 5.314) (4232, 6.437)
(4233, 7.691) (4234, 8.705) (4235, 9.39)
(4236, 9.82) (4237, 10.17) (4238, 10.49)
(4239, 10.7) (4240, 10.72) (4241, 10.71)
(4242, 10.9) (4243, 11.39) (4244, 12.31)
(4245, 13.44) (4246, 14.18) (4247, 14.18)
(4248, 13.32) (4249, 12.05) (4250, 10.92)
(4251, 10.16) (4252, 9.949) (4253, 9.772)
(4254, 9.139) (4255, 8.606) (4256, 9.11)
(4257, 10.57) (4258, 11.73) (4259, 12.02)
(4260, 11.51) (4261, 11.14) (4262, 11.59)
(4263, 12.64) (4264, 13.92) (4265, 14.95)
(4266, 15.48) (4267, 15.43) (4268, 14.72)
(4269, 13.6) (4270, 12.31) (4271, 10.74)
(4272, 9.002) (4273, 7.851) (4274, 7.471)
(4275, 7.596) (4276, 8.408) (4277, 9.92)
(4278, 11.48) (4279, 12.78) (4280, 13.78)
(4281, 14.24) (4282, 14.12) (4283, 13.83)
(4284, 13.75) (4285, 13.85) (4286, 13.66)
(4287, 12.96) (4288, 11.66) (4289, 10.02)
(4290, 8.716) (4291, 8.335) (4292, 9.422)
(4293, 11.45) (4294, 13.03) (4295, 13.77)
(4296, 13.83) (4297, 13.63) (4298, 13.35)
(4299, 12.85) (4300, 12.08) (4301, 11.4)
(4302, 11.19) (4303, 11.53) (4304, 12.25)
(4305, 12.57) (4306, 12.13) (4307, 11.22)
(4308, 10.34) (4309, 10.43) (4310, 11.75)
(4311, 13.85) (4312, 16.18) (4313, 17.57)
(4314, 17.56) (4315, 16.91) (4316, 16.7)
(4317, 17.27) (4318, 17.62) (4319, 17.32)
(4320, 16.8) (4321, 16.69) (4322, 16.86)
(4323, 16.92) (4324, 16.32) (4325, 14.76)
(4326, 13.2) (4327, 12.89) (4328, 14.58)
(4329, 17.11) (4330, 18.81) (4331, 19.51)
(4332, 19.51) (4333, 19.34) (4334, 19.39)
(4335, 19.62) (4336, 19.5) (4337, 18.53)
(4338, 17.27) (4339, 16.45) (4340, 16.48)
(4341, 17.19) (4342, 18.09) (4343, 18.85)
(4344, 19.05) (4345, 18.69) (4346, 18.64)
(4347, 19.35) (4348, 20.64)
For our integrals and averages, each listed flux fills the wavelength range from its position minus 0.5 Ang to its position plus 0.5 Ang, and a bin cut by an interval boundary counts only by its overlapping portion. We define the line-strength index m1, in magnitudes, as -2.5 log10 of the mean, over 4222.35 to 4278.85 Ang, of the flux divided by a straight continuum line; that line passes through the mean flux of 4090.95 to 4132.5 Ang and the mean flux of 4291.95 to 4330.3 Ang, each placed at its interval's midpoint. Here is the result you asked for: 0.334 mag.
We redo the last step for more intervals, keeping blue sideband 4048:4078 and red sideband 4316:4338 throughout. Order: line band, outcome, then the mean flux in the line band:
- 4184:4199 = -0.046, 13.8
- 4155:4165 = -0.183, 14.6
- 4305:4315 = 0.229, 13.6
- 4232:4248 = 0.323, 10.9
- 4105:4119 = -0.101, 12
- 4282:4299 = 0.299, 12.3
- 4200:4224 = 0.190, 11.6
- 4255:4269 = 0.217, 12.6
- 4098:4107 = -0.078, 11.4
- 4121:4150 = -0.050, 12.1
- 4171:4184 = -0.038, 13.3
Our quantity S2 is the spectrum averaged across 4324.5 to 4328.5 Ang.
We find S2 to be 13.9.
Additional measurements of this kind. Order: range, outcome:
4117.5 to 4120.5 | 11.9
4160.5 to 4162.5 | 15.1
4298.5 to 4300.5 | 12.5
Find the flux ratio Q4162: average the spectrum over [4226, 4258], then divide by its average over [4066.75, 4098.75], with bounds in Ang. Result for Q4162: 0.81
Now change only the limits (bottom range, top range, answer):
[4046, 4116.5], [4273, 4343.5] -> 1.30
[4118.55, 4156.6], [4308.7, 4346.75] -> 1.40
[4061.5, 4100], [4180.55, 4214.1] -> 1.20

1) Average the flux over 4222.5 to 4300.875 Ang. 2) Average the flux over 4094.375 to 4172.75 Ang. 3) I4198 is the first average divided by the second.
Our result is 0.86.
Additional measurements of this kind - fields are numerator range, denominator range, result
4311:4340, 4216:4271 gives 1.69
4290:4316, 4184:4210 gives 0.96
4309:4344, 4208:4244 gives 1.82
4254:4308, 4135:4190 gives 0.90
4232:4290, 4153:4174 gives 0.85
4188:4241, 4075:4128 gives 0.86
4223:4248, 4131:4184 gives 0.67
